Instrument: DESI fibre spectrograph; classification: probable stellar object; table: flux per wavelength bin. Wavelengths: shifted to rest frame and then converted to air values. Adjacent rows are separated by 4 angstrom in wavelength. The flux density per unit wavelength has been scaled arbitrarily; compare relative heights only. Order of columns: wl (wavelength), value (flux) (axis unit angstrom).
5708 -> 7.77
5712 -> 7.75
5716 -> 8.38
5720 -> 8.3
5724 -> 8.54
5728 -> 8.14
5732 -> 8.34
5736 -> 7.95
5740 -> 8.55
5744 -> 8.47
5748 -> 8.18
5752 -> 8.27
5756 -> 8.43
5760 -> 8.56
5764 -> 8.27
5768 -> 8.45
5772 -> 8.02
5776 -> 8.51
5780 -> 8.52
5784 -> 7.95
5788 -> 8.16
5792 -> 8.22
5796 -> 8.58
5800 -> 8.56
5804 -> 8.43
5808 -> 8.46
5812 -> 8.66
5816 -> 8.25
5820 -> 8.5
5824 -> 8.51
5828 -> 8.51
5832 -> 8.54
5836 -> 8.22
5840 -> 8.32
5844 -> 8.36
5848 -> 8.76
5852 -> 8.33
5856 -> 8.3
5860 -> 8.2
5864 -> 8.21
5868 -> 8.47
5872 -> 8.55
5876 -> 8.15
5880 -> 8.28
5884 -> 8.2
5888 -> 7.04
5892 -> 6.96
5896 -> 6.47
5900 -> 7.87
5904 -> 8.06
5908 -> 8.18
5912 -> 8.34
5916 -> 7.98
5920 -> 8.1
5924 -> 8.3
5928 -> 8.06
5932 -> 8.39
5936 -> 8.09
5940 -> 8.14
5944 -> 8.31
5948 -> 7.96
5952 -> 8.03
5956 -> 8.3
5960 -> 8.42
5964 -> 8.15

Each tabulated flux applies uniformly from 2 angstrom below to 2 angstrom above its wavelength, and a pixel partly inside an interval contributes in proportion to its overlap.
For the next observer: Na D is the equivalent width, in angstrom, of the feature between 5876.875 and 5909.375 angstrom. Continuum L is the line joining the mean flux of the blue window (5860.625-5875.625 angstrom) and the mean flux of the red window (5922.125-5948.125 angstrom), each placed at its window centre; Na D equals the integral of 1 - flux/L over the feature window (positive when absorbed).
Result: 2.6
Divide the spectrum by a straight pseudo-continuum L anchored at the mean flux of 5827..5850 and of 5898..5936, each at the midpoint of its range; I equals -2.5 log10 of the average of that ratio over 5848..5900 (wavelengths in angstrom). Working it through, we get 0.05 mag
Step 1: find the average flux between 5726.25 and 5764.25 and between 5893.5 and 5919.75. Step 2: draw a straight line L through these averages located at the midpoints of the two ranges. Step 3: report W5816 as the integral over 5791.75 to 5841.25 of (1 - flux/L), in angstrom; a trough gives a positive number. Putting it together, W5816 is -2.2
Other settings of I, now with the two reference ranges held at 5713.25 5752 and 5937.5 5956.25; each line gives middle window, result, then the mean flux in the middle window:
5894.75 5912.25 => 0.05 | 7.78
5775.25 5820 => -0.02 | 8.39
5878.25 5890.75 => 0.05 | 7.78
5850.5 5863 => -0.01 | 8.27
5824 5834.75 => -0.04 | 8.5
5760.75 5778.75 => -0.01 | 8.34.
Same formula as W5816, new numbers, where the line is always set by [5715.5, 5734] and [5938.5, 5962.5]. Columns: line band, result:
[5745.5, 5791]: 0.0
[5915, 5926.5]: 0.1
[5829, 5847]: -0.3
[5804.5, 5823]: -0.4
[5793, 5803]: -0.3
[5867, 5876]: -0.2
